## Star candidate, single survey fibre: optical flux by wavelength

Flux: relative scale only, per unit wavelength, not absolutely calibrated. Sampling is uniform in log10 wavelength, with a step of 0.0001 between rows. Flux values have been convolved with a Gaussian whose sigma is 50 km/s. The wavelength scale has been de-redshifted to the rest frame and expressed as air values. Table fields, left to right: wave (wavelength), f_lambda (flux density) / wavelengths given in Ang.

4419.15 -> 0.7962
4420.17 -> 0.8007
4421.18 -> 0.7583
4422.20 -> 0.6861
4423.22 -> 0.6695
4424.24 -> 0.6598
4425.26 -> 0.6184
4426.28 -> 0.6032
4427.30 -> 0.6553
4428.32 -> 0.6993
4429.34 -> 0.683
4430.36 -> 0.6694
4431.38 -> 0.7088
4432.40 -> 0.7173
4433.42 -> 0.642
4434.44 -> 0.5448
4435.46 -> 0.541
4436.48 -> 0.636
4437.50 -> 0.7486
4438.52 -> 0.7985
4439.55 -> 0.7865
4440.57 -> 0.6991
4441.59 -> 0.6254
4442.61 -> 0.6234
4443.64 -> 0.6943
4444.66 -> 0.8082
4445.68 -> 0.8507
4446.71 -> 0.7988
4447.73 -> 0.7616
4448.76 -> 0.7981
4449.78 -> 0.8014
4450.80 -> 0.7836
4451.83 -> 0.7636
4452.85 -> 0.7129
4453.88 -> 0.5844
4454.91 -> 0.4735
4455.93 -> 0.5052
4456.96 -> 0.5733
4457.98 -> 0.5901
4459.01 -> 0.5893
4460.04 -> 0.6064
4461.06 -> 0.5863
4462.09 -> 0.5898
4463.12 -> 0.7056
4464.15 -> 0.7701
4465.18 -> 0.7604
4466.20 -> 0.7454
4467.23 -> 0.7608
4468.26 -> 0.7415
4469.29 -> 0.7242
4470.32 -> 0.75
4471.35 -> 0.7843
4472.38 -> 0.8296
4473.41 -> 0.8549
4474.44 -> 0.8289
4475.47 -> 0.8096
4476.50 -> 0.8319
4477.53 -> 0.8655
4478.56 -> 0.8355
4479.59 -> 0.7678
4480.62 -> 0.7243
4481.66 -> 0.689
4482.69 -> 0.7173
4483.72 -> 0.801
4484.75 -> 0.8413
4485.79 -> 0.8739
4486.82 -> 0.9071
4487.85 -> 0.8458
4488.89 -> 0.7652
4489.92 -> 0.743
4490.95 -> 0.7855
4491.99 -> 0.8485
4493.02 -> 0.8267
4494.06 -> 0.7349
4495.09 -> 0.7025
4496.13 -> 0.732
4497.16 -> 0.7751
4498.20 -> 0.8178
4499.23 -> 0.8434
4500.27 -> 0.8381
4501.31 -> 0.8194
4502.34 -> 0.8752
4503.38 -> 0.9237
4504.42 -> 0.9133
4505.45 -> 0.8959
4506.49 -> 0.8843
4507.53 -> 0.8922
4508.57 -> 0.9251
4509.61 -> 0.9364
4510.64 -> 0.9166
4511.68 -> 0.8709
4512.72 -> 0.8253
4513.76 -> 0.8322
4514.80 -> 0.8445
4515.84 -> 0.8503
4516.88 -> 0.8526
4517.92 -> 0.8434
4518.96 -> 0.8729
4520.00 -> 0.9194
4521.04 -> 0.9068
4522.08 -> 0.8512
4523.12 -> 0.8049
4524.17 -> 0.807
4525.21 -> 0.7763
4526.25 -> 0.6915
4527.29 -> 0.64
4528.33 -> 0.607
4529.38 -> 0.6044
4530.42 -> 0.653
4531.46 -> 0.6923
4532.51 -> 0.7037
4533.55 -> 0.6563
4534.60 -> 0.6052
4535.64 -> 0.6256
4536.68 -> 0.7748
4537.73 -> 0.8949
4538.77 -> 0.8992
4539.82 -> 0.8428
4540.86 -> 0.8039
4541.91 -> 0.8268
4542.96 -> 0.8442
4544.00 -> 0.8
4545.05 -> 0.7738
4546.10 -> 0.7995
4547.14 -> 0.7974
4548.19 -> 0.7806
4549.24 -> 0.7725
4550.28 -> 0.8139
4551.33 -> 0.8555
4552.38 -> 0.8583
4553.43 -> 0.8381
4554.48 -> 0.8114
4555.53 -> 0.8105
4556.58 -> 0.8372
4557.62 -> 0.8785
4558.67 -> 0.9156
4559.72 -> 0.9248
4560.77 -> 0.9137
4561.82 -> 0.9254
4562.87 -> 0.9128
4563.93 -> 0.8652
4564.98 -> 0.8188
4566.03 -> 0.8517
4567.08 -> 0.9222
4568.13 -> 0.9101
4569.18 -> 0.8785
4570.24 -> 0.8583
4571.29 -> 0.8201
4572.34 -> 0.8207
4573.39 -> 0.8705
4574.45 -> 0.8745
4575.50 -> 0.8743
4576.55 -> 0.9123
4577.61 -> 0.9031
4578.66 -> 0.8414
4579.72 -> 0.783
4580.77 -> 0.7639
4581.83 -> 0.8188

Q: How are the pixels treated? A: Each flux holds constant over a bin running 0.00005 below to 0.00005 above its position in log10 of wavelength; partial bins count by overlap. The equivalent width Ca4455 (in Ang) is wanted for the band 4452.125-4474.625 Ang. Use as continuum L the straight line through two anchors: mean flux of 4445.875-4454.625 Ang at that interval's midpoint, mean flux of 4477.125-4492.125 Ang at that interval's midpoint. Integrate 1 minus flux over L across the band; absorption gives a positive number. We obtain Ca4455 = 2.5 Ang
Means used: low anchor 0.746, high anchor 0.799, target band 0.684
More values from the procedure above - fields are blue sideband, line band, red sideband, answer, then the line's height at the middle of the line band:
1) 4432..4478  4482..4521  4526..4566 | -4.53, 0.753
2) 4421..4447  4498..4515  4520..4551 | -3.06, 0.742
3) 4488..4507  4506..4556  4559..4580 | 2.53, 0.845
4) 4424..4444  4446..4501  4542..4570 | -1.70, 0.727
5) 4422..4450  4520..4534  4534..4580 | 1.28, 0.804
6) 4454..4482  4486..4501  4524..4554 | -1.43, 0.73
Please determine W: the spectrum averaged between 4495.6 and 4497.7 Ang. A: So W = 0.753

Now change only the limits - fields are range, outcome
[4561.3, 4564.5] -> 0.898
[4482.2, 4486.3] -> 0.808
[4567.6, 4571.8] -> 0.867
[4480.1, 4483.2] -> 0.709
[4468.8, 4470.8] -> 0.737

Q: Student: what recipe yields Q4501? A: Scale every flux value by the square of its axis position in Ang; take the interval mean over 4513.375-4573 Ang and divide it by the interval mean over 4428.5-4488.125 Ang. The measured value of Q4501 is 1.2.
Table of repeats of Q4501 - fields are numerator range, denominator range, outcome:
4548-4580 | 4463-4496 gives 1.14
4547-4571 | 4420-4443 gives 1.35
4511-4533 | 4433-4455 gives 1.15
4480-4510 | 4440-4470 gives 1.21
